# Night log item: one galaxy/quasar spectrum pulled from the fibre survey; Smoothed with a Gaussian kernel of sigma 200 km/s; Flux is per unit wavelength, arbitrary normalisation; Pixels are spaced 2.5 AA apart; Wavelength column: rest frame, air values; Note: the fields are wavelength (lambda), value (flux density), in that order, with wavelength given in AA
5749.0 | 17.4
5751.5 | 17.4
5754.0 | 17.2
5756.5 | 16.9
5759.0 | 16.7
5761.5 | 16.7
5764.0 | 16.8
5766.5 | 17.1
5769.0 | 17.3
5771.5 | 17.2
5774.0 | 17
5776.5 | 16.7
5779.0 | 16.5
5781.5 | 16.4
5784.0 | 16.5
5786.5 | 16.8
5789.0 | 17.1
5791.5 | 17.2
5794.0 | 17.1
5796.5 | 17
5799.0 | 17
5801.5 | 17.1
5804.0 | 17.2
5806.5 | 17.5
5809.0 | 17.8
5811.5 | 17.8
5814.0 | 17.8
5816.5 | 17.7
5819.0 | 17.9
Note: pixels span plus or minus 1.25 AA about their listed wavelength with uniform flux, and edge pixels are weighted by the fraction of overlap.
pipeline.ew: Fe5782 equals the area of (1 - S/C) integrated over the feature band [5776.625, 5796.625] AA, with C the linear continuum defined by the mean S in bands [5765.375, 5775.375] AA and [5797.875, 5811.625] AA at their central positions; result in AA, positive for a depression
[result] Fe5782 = 0.5 AA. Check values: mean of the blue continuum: 17.1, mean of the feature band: 16.8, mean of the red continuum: 17.4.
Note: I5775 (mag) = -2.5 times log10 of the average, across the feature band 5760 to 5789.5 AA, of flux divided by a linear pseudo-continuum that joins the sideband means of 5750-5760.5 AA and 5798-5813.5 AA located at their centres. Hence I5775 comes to 0.02 mag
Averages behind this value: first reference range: 17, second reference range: 17.4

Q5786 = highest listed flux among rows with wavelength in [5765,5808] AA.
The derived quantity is 17.5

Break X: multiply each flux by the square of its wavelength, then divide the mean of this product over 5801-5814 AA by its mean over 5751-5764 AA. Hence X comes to 1.05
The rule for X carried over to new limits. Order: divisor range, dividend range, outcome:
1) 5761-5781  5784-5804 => 1.02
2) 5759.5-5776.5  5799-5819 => 1.05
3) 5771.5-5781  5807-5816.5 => 1.07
